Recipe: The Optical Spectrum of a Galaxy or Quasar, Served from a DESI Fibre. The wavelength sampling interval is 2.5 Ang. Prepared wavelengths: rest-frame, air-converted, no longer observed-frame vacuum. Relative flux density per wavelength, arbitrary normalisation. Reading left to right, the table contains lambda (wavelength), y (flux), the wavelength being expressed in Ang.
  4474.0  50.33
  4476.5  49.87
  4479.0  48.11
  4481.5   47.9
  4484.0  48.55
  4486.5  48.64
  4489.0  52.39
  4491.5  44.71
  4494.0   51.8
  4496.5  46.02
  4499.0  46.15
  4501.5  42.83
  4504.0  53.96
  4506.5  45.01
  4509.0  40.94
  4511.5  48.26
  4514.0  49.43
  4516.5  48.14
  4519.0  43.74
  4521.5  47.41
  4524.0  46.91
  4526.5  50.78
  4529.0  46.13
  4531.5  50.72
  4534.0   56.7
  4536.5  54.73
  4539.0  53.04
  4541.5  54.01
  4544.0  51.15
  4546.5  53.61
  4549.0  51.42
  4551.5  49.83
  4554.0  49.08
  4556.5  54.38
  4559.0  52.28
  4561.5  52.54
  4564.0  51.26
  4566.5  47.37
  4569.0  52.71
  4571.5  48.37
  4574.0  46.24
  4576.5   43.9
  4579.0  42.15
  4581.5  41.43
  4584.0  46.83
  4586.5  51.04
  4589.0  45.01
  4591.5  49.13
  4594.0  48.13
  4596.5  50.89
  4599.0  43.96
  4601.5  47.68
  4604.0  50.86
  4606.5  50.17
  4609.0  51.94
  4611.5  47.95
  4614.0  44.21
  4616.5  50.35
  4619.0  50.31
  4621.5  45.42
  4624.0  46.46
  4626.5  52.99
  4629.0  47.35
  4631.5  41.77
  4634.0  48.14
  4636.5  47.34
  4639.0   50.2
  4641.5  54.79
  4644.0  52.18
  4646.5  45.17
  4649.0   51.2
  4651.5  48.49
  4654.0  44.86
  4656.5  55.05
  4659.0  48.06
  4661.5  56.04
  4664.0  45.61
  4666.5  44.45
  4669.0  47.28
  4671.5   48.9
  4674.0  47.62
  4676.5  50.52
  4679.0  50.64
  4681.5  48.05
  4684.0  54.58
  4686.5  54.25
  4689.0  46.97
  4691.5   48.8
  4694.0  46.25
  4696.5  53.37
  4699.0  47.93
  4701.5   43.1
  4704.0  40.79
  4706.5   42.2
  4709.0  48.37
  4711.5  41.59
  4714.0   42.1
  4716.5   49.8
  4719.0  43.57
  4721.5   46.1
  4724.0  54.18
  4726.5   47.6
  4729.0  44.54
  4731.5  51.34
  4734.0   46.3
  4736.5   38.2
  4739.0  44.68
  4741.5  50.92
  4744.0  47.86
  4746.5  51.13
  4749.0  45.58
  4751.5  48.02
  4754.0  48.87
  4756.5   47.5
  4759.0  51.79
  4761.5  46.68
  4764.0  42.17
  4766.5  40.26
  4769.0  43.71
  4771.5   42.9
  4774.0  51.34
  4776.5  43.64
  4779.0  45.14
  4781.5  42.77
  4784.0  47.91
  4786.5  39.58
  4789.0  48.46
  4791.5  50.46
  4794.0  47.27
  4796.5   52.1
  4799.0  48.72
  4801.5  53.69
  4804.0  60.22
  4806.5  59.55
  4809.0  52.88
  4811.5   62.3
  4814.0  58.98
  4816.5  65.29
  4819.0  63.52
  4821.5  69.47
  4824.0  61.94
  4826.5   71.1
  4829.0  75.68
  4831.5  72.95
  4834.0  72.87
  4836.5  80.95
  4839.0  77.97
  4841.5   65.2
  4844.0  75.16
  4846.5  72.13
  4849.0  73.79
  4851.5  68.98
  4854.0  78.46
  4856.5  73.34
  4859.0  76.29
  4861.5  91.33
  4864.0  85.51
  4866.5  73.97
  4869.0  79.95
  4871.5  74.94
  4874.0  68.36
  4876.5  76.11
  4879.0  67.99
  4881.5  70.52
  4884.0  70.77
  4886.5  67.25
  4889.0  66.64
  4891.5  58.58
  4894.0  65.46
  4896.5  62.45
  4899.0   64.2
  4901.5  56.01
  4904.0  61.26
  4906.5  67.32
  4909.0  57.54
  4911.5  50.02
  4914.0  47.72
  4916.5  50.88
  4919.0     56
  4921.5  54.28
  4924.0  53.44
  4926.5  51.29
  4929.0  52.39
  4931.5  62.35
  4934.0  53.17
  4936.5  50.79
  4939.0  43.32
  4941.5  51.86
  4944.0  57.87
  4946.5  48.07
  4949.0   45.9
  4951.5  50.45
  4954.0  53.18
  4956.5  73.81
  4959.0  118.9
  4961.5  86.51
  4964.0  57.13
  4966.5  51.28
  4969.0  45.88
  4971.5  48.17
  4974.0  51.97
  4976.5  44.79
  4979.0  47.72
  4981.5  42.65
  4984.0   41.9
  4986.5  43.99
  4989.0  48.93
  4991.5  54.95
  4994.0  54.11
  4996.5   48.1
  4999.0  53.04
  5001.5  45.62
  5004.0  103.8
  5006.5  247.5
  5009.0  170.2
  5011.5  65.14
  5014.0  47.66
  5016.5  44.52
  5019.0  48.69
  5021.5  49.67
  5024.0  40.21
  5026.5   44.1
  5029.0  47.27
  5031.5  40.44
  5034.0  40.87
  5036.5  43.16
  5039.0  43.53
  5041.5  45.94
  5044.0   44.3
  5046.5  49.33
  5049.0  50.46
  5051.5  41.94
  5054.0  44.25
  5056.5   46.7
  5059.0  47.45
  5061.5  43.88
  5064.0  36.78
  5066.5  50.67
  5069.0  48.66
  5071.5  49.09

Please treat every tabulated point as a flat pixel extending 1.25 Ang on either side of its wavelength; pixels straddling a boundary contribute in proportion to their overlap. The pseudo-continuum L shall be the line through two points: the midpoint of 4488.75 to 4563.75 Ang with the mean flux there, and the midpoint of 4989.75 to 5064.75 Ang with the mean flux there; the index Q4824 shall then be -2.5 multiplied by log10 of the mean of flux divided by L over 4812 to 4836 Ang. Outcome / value -0.224 mag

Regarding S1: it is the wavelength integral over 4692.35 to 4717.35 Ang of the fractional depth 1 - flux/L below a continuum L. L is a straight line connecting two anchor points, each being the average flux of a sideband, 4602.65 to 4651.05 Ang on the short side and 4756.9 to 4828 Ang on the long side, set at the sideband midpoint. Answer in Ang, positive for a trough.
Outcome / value 2.5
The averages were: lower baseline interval 48.9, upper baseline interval 52.3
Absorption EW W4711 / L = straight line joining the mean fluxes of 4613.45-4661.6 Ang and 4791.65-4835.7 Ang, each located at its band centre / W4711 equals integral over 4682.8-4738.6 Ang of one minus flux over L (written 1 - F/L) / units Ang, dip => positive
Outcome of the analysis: 7.5 Ang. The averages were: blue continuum 48.9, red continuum 61.6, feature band 46.9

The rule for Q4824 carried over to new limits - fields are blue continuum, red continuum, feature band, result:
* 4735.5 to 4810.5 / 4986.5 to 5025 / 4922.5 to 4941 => 0.25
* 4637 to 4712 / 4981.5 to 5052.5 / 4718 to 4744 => 0.08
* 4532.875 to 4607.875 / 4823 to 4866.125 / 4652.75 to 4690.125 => 0.19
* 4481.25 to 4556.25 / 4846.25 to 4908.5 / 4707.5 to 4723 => 0.32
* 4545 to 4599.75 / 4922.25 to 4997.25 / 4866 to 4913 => -0.23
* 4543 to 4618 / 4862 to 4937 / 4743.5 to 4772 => 0.22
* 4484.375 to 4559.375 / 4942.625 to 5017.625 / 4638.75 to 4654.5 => 0.09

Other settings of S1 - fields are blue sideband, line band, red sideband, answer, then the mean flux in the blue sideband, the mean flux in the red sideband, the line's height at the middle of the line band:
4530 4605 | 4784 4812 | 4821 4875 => 7.3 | 49.7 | 74.7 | 70.2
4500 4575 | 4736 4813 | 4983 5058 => 8.8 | 49.8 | 59.7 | 54.6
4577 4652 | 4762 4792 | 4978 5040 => 5.1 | 48.1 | 62.4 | 54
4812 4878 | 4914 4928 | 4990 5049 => 3.3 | 73.1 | 63.7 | 69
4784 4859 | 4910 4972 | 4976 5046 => 5.0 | 63.8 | 60.5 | 61.7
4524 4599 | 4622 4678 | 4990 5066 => 2.9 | 49.7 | 59.3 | 51.5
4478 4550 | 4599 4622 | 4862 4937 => 1.7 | 49.1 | 63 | 52.6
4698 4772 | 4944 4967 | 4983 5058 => -3.4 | 46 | 59.7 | 56.6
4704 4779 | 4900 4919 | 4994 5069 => -0.8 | 46.2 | 59.2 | 53.7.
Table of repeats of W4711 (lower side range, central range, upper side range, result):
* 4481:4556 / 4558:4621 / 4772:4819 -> 2.1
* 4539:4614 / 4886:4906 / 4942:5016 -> 0.1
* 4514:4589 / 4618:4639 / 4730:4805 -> 0.5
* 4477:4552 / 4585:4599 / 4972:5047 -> 0.7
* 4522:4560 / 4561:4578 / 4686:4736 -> 0.7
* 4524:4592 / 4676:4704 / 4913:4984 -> 1.4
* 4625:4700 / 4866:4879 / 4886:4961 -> -4.0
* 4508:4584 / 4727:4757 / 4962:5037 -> 4.0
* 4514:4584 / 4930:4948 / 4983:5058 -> 1.7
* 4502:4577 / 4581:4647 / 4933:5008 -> 4.7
